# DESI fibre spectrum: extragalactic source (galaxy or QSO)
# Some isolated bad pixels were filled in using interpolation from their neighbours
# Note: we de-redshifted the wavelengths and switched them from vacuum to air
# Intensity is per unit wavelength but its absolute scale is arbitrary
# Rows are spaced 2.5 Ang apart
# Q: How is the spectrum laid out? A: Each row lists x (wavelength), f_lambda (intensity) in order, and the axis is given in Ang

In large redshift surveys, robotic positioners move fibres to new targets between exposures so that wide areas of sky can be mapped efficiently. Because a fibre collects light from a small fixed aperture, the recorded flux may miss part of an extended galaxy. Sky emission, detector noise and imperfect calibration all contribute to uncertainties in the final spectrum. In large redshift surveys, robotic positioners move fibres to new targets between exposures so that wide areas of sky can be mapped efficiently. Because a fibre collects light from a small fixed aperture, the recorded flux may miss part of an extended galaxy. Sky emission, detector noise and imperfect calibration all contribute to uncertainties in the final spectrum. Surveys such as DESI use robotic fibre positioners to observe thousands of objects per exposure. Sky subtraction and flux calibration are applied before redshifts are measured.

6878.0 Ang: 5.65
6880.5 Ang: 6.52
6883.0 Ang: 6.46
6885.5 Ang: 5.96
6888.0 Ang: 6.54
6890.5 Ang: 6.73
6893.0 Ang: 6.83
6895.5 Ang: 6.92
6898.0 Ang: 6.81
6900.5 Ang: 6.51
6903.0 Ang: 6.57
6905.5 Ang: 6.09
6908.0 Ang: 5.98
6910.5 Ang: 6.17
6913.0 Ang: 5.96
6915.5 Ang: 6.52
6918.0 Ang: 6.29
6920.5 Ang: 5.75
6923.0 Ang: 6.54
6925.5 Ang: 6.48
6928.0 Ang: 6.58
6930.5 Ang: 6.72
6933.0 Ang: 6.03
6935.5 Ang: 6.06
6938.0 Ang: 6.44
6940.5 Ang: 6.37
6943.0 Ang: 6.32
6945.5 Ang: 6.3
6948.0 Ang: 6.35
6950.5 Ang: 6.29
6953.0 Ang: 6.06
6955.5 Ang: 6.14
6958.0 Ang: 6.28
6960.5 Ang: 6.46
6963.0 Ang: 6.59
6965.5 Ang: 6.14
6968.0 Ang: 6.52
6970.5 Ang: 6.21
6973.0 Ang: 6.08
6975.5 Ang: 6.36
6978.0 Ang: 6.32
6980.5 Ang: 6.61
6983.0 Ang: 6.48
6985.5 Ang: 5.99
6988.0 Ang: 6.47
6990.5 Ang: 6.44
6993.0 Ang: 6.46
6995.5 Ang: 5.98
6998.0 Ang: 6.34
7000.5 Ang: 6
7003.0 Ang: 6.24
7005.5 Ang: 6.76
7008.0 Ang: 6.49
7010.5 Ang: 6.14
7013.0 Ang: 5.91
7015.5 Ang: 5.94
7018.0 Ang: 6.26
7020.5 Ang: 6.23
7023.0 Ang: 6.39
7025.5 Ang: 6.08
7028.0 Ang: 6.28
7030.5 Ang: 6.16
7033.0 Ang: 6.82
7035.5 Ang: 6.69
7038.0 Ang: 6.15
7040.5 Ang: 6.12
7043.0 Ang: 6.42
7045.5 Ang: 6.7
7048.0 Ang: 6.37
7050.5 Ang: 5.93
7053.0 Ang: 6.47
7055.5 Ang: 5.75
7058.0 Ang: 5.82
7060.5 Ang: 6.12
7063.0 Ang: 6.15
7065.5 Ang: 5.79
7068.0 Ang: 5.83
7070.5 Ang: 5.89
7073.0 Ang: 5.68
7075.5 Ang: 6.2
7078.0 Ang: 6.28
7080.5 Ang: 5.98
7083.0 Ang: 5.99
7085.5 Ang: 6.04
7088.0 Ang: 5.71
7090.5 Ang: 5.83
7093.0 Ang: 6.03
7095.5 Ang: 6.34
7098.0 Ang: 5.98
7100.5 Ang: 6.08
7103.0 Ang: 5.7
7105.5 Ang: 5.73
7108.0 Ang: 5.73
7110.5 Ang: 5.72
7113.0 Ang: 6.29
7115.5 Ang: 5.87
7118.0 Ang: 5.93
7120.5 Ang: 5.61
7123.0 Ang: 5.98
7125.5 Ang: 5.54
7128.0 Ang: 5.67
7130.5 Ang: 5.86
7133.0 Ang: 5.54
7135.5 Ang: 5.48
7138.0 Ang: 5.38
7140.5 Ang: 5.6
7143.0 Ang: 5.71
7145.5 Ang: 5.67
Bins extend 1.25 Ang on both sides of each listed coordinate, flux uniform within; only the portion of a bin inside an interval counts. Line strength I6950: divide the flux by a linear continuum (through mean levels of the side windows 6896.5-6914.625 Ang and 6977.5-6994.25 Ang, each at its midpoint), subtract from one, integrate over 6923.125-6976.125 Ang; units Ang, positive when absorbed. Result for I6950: 0.27 Ang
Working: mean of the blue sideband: 6.31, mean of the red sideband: 6.4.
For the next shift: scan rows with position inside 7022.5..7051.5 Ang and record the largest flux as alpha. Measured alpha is 6.82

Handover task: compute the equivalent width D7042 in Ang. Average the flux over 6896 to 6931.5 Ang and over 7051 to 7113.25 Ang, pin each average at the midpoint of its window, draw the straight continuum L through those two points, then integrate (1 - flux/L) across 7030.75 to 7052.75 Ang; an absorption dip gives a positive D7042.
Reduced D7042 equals -1.2 Ang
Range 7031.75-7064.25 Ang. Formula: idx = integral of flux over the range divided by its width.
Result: 6.27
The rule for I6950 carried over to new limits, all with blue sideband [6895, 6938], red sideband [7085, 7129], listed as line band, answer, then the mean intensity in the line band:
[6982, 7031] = -1.0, 6.25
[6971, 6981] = -0.2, 6.31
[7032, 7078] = -1.2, 6.16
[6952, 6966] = -0.1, 6.29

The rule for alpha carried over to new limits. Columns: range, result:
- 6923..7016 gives 6.76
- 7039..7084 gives 6.7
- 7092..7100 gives 6.34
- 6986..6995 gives 6.47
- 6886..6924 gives 6.92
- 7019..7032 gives 6.39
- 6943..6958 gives 6.35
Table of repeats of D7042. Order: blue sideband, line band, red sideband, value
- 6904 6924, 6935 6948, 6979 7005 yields -0.2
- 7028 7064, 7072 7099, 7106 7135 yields 0.0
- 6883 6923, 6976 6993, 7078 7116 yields -0.5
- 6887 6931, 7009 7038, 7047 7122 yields -0.6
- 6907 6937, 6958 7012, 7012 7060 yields -0.7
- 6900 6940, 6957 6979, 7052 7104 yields -0.5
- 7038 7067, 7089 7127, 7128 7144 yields -0.7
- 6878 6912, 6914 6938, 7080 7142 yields 0.1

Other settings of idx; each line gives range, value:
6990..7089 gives 6.17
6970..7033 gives 6.28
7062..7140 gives 5.86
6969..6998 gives 6.31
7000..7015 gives 6.25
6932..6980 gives 6.29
